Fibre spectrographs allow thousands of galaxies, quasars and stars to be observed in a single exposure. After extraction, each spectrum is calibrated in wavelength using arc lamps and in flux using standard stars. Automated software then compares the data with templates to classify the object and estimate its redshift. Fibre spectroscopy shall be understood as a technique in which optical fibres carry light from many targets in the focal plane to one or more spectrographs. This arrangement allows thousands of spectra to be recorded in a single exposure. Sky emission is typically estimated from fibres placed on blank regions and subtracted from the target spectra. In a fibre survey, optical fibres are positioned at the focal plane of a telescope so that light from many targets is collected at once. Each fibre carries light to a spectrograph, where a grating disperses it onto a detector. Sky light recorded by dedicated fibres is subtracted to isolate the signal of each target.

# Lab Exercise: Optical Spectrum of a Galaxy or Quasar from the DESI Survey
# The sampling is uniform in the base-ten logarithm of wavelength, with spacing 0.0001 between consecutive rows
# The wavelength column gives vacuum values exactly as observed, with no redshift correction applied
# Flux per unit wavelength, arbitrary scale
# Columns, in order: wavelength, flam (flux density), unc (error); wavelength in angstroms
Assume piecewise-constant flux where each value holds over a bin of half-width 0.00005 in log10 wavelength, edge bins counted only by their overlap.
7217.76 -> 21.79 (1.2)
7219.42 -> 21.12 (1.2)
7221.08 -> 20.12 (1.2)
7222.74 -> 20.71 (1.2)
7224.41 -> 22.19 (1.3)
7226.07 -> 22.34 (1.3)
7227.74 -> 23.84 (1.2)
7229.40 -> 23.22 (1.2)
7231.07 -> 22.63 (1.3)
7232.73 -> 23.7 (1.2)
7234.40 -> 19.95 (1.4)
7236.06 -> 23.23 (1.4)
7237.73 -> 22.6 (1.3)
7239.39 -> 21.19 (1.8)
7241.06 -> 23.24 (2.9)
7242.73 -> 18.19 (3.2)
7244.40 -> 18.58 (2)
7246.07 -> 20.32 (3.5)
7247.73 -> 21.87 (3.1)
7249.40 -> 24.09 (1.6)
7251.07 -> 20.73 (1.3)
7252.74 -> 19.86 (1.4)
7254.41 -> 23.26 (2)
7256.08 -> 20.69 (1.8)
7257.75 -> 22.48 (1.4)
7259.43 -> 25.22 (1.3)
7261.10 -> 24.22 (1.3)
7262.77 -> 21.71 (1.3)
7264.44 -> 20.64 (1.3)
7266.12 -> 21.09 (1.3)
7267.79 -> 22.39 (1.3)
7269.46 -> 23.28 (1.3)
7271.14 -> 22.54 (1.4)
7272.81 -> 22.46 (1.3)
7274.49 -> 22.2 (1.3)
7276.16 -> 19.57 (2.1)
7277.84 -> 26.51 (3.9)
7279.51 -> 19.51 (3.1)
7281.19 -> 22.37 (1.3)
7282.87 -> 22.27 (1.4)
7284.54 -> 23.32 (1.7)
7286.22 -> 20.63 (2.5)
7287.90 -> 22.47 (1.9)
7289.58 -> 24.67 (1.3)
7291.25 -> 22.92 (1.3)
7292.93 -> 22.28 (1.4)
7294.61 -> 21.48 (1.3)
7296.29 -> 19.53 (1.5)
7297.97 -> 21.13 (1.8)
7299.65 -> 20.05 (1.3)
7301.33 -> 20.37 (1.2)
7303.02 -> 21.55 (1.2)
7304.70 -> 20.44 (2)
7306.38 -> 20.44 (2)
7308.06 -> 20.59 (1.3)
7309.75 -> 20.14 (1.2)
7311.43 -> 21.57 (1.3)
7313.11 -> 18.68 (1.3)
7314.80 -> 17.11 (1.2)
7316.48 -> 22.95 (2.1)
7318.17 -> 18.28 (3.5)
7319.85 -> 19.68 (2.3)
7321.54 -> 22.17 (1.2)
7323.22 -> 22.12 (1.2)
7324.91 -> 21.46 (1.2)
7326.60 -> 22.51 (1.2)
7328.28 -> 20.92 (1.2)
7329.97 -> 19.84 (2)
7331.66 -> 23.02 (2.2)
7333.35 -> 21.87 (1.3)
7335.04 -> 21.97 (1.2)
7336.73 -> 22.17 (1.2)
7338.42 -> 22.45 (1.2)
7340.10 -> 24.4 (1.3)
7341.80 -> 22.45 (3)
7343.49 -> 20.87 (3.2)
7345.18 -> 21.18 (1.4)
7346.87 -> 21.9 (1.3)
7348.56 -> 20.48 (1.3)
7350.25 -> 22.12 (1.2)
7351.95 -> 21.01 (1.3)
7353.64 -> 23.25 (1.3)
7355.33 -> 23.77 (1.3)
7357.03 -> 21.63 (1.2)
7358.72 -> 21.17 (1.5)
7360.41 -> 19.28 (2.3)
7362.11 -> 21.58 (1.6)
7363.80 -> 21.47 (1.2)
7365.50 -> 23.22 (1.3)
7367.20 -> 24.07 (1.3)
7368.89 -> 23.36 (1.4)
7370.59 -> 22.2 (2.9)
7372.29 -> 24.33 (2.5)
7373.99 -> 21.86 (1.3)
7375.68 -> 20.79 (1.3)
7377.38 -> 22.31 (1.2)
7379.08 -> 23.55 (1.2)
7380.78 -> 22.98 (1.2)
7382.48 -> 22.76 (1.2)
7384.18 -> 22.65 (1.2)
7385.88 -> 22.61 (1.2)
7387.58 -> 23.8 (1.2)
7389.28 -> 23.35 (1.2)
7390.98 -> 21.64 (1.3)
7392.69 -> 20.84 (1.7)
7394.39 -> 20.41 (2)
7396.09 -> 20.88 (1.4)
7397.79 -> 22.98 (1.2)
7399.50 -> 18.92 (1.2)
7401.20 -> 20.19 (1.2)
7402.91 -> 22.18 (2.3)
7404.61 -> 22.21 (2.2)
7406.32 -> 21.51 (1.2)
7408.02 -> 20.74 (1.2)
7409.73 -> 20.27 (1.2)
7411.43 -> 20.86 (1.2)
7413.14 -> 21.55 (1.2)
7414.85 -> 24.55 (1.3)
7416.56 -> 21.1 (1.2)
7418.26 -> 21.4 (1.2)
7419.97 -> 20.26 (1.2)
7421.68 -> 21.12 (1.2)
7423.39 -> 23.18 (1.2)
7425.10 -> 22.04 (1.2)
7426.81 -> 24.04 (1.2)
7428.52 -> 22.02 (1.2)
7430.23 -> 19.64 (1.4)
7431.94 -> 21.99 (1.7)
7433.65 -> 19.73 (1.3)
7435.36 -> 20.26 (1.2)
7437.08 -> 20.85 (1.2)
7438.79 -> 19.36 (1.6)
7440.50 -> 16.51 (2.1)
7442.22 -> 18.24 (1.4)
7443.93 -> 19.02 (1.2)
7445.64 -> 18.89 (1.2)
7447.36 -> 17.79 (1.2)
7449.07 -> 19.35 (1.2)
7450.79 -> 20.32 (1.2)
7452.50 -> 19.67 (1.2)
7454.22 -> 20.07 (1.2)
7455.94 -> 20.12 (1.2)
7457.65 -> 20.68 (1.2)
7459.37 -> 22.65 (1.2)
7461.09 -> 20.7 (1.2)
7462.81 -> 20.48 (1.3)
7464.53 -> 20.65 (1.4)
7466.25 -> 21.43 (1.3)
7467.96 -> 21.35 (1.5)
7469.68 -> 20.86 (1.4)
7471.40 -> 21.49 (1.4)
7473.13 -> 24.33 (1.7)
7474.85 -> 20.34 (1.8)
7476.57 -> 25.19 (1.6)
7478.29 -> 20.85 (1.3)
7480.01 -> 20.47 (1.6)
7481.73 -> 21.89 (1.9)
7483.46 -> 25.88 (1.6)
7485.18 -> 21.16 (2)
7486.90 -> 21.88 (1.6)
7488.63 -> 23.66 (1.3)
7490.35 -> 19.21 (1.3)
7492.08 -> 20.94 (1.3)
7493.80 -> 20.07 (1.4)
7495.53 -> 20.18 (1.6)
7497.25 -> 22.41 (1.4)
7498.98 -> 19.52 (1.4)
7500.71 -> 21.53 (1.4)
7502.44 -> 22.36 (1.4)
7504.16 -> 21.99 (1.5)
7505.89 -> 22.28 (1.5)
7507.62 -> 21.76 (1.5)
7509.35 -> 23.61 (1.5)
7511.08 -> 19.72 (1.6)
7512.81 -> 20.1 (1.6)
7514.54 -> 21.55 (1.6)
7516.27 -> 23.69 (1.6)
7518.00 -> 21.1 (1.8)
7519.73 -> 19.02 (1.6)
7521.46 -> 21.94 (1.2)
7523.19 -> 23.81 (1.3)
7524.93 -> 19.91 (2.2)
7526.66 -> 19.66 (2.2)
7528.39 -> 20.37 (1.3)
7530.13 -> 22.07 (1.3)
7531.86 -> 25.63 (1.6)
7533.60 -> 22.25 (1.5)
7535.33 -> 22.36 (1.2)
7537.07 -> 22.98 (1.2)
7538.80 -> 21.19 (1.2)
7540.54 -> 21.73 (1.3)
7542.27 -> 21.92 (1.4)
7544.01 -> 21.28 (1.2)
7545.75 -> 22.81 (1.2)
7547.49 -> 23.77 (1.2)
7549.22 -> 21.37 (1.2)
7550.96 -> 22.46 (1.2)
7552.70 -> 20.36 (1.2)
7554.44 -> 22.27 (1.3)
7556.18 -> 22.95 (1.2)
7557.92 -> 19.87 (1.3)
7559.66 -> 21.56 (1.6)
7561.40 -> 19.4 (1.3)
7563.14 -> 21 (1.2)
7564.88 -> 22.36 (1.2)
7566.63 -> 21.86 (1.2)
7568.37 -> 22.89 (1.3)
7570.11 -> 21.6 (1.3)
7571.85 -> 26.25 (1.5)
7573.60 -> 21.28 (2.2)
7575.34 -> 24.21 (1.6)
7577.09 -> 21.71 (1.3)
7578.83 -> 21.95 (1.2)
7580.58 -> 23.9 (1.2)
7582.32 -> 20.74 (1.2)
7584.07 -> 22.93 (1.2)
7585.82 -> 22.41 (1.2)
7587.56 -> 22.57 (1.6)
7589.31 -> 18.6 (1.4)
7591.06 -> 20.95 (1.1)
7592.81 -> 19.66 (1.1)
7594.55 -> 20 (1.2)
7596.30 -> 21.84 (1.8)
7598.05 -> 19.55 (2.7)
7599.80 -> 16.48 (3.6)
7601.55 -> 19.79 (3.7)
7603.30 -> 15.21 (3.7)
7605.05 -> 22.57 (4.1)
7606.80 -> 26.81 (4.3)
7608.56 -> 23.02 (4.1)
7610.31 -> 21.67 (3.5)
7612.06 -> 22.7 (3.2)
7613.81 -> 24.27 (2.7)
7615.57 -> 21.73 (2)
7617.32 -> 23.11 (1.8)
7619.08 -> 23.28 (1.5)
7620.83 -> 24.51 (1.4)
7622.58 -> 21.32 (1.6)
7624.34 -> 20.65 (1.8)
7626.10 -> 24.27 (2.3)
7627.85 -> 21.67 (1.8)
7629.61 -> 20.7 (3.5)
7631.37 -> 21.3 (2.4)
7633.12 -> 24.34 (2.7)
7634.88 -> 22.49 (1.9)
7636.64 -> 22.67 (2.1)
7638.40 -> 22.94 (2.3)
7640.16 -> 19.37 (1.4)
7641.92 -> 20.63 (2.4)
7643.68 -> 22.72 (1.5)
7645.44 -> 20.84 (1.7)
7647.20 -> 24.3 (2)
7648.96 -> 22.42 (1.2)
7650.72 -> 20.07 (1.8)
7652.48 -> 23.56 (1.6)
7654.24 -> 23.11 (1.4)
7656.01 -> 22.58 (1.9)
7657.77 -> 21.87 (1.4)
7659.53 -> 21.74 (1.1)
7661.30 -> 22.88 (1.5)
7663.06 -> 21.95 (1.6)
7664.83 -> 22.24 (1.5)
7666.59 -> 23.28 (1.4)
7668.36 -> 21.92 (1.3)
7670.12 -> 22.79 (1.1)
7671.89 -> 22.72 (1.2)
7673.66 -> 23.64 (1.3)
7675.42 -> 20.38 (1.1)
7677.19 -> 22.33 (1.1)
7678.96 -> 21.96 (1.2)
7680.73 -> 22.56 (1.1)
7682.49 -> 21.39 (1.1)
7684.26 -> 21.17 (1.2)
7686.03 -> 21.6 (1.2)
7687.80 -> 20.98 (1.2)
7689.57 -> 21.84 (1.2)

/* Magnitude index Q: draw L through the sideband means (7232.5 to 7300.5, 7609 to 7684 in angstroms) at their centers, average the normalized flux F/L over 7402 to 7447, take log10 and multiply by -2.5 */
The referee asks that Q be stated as 0.06 mag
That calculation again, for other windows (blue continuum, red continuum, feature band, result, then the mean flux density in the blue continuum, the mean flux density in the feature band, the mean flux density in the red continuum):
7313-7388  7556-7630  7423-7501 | 0.05 mag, 21.9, 20.9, 21.8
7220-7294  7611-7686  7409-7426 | 0.03 mag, 22.1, 21.7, 22.3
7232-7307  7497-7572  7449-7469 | 0.06 mag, 21.8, 20.7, 21.8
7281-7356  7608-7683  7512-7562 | 0.02 mag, 21.5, 21.7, 22.3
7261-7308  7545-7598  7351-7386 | -0.03 mag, 21.8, 22.4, 21.8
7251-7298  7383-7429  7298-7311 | 0.08 mag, 22.2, 20.6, 21.8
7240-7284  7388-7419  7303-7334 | 0.05 mag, 21.9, 20.8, 21.5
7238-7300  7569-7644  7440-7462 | 0.12 mag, 21.9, 19.6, 21.9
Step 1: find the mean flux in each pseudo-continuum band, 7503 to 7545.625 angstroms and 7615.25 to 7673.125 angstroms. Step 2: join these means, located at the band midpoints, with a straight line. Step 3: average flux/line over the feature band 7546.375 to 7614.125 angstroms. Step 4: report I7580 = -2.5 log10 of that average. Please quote 0.02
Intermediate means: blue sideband 21.8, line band 21.6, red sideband 22.3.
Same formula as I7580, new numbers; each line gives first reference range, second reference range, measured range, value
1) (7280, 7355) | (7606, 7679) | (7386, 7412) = 0.01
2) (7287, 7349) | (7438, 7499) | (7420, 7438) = -0.03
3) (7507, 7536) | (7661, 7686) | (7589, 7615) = 0.05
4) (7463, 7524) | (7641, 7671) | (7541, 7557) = -0.01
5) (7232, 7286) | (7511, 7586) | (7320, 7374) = 0.00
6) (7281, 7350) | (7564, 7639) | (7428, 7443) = 0.10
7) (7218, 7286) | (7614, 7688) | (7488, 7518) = 0.04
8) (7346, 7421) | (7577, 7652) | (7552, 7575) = -0.01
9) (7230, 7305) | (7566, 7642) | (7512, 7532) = 0.02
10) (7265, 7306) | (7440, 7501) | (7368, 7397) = -0.05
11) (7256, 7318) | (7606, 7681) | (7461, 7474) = 0.03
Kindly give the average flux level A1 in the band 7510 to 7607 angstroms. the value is 21.5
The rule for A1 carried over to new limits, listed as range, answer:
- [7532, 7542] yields 22.4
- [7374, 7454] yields 21.1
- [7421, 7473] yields 20.5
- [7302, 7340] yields 21.1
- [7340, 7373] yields 22.1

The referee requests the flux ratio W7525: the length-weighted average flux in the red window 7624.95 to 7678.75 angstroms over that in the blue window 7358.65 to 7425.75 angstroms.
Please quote 1.02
